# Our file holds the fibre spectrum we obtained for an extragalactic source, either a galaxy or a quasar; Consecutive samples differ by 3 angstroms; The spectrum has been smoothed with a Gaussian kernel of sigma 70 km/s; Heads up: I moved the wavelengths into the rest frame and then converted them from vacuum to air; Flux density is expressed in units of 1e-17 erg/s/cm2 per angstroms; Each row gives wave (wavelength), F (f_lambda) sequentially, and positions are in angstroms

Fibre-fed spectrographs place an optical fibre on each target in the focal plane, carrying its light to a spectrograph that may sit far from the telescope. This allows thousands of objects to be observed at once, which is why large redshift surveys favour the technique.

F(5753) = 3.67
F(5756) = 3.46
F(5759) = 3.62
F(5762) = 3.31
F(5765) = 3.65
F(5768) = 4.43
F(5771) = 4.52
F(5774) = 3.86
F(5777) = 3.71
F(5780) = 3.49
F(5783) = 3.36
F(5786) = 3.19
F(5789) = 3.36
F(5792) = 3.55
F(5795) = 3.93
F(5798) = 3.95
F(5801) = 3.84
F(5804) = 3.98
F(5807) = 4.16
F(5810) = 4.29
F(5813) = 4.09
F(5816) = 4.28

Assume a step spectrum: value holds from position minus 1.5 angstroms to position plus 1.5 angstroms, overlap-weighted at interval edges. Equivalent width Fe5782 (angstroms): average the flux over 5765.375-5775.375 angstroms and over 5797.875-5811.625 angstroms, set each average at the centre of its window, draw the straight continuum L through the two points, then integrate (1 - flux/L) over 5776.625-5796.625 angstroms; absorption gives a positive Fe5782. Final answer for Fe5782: 3.0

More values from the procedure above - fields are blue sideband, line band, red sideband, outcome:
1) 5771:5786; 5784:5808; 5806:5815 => 1.4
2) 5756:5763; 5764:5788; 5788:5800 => -1.2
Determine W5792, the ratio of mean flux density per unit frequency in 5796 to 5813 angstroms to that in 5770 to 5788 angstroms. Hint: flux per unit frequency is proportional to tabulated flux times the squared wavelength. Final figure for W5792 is 1.1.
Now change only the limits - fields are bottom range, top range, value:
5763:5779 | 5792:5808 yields 0.99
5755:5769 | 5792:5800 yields 1.06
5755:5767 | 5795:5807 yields 1.13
